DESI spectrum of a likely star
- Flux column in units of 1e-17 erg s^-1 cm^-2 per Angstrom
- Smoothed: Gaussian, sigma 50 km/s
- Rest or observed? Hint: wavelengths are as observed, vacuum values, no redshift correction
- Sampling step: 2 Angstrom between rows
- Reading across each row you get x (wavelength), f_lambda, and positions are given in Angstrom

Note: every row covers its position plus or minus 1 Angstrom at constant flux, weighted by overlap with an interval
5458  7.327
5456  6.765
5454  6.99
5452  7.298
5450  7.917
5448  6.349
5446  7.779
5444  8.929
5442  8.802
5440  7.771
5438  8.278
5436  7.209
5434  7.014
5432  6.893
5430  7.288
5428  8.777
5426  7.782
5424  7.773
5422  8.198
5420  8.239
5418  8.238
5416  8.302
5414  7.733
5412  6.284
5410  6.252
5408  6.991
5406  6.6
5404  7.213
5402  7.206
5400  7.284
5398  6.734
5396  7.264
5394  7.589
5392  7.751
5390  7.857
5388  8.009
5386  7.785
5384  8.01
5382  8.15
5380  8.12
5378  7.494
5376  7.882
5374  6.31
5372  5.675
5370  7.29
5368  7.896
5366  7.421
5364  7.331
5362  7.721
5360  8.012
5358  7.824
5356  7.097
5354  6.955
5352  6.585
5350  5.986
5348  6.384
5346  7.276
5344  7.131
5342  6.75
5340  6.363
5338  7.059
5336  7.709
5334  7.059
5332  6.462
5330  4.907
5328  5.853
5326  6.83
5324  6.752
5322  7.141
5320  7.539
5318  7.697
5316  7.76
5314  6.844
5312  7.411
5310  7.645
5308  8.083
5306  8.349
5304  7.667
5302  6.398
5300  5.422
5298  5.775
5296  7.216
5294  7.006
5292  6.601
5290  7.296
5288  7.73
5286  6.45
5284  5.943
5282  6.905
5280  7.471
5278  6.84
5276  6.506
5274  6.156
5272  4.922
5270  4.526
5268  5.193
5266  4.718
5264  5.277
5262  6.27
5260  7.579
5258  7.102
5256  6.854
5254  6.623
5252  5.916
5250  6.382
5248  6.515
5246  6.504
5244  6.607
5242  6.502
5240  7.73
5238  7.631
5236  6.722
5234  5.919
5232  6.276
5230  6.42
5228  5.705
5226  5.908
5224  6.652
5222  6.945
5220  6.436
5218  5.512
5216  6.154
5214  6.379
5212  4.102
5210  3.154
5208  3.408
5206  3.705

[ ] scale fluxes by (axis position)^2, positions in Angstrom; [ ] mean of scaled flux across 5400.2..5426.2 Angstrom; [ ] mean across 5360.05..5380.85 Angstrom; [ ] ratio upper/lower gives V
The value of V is 1.03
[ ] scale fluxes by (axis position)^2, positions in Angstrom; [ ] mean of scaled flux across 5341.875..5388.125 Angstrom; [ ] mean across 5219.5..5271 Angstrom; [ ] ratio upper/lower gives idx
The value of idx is 1.20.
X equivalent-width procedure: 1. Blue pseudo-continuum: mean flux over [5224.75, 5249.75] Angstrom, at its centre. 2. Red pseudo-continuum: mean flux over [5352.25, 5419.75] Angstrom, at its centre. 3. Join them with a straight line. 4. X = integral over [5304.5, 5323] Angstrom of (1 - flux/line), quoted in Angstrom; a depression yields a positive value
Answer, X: -1.7 Angstrom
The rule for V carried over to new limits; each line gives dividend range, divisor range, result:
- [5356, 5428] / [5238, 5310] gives 1.19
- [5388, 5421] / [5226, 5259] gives 1.19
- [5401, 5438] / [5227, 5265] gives 1.22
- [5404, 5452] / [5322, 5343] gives 1.19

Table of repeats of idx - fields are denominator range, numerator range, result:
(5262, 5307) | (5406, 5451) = 1.27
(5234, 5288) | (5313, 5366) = 1.12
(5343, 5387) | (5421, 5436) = 1.07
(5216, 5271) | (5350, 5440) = 1.25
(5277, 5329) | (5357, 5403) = 1.10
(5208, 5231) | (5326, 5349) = 1.23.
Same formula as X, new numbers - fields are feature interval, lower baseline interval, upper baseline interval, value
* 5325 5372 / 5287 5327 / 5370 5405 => 2.4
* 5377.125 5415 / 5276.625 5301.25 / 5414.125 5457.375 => 0.4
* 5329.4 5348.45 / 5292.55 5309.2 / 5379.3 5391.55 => 1.7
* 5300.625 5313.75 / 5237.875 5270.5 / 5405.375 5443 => -1.5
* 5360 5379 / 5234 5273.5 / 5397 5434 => -0.5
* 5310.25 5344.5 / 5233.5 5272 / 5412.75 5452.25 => 0.1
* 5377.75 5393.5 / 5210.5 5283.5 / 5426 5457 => -1.5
